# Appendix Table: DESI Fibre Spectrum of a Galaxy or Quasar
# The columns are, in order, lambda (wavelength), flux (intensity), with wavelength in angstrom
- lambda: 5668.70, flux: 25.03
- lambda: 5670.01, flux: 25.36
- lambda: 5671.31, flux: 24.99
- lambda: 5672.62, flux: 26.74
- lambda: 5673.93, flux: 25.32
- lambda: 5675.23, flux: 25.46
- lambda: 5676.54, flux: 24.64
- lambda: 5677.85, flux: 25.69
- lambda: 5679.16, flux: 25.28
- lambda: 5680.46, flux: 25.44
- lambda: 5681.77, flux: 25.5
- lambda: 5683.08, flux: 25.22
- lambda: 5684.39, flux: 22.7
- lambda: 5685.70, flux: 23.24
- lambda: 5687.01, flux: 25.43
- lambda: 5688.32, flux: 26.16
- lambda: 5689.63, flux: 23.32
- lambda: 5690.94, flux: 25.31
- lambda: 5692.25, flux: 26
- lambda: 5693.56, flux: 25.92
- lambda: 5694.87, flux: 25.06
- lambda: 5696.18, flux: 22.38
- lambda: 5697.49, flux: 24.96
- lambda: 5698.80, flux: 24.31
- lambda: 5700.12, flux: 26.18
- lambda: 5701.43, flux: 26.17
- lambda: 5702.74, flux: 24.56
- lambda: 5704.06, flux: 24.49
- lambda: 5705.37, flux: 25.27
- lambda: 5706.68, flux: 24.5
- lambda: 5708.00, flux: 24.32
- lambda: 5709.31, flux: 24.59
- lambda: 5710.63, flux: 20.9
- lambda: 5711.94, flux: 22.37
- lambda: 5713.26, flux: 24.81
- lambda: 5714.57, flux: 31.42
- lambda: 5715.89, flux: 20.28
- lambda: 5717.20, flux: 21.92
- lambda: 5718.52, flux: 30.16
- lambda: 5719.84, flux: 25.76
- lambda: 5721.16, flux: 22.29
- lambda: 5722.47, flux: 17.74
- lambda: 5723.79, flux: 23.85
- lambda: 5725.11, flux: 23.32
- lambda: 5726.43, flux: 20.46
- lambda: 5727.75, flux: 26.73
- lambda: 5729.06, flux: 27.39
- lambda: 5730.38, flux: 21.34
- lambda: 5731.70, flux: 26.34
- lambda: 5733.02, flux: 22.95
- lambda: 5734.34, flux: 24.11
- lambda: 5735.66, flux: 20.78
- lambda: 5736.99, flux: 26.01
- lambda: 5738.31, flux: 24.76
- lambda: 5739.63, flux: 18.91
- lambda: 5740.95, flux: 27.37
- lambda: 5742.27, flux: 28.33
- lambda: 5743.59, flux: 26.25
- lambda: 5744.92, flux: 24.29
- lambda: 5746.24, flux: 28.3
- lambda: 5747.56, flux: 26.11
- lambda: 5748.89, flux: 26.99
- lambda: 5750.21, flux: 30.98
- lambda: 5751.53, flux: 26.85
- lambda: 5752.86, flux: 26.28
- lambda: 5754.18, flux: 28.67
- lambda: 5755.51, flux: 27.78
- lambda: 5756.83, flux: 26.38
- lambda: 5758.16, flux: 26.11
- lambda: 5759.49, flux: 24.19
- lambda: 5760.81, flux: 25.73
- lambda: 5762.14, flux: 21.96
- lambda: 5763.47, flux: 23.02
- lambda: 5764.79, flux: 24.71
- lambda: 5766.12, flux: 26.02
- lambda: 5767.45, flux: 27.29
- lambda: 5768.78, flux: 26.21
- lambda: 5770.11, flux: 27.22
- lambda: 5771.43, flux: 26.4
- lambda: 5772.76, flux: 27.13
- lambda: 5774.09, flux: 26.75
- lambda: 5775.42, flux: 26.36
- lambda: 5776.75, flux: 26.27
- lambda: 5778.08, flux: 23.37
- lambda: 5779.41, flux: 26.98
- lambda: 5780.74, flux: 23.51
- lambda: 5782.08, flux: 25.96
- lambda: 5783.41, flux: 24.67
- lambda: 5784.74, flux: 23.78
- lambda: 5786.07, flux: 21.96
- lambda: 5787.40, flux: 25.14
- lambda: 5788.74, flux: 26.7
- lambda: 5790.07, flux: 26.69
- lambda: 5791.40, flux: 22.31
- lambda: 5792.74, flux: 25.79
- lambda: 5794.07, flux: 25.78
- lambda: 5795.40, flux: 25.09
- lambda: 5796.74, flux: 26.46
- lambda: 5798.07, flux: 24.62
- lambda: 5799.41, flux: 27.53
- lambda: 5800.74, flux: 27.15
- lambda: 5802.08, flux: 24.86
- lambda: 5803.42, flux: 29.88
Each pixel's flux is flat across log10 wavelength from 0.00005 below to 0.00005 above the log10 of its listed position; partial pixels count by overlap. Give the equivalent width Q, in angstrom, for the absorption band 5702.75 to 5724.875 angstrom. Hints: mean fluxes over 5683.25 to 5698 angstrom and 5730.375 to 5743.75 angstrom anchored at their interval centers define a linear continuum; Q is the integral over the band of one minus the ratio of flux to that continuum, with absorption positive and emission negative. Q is 0.4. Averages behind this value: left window 24.6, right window 24.4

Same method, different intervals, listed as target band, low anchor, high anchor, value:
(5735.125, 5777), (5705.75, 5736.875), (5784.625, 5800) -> -2.5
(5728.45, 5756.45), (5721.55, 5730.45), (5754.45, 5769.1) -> -1.8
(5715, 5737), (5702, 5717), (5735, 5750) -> 1.1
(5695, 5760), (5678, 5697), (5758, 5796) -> 0.2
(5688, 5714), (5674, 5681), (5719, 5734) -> -0.1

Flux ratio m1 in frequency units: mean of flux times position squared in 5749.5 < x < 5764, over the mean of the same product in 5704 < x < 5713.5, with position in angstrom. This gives 1.12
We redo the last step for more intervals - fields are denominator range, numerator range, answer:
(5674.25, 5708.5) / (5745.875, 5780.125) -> 1.08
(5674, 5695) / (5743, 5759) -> 1.11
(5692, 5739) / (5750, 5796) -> 1.08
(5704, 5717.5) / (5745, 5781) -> 1.11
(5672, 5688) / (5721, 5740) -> 0.94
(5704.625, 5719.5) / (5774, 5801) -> 1.06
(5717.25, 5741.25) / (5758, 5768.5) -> 1.06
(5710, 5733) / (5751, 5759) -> 1.14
